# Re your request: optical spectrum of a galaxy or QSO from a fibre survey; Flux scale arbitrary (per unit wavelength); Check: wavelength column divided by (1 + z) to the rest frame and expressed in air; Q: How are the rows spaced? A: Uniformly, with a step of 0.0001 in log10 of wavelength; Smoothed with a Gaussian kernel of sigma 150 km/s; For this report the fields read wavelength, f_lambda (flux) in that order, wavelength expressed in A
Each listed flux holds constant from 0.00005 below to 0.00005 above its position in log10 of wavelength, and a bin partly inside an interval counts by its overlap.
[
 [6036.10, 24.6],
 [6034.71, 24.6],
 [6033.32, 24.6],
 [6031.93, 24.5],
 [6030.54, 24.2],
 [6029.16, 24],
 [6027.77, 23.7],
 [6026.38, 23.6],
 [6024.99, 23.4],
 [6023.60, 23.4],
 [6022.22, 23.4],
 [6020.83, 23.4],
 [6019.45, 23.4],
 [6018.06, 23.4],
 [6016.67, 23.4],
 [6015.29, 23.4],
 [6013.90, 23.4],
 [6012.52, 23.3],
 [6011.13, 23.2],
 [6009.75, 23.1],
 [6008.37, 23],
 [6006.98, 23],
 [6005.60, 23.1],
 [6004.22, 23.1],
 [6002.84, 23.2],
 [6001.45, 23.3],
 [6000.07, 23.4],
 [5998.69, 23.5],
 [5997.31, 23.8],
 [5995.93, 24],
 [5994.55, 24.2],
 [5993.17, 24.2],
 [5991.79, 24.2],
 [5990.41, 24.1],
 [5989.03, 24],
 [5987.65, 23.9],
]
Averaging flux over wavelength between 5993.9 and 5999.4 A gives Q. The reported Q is 23.9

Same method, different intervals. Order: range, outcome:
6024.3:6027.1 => 23.5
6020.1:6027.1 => 23.4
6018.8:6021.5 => 23.5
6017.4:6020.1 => 23.4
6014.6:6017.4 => 23.4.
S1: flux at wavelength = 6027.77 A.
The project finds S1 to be 23.7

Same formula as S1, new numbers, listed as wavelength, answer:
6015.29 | 23.4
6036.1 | 24.6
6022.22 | 23.4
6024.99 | 23.4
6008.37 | 23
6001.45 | 23.3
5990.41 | 24.1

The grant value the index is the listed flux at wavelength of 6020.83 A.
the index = 23.4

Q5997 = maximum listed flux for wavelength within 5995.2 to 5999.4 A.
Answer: 24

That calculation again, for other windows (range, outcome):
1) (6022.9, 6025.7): 23.4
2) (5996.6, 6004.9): 23.8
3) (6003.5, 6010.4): 23.1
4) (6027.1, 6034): 24.6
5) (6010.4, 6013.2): 23.3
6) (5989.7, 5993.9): 24.2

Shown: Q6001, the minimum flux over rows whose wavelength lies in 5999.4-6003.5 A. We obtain 23.2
